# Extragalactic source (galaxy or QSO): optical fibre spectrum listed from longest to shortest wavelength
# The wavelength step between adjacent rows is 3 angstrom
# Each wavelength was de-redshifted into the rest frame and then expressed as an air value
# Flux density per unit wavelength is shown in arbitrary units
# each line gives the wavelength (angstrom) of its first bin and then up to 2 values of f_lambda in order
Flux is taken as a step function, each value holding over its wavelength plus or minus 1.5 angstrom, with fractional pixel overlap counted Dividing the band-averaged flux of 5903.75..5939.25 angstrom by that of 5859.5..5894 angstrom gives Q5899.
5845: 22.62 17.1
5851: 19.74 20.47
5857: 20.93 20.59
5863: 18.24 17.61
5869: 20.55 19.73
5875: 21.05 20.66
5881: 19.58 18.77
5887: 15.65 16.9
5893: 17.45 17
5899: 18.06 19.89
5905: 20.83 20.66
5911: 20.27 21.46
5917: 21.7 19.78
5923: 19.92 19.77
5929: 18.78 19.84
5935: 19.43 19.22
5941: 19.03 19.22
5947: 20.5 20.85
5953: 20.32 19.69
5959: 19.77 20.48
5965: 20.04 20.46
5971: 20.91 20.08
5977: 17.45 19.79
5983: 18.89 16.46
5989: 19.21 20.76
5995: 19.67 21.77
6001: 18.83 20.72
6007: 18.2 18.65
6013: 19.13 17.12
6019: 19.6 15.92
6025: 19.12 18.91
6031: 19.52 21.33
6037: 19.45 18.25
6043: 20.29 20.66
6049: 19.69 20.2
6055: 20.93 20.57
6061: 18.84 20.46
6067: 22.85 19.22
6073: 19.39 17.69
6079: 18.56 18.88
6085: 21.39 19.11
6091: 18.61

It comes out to 1.07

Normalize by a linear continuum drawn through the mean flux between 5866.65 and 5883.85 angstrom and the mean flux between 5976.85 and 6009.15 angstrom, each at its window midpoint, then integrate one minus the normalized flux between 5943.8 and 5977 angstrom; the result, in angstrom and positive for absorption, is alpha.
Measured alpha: -1.0 angstrom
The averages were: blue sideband 20.1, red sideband 19.3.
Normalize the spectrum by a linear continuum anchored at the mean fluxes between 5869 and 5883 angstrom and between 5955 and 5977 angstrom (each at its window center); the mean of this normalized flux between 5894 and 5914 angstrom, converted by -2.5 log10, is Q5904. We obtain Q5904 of 0.03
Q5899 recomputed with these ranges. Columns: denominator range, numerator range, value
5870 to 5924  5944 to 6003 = 1.02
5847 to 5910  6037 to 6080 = 1.04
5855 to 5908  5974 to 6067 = 1.02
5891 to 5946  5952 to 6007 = 1.01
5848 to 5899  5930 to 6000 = 1.04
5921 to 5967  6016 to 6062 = 0.98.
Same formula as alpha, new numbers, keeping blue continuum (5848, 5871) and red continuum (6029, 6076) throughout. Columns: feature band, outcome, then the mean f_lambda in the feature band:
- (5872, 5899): 1.63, 18.4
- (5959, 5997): 0.55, 19.6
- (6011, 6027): 1.38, 18.2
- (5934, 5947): 0.26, 19.4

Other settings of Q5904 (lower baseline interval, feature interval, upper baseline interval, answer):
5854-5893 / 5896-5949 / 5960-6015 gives -0.03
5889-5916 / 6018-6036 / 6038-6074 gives 0.05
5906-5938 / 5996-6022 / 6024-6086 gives 0.05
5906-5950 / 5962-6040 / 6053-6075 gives 0.05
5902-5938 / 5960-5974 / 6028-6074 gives -0.01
